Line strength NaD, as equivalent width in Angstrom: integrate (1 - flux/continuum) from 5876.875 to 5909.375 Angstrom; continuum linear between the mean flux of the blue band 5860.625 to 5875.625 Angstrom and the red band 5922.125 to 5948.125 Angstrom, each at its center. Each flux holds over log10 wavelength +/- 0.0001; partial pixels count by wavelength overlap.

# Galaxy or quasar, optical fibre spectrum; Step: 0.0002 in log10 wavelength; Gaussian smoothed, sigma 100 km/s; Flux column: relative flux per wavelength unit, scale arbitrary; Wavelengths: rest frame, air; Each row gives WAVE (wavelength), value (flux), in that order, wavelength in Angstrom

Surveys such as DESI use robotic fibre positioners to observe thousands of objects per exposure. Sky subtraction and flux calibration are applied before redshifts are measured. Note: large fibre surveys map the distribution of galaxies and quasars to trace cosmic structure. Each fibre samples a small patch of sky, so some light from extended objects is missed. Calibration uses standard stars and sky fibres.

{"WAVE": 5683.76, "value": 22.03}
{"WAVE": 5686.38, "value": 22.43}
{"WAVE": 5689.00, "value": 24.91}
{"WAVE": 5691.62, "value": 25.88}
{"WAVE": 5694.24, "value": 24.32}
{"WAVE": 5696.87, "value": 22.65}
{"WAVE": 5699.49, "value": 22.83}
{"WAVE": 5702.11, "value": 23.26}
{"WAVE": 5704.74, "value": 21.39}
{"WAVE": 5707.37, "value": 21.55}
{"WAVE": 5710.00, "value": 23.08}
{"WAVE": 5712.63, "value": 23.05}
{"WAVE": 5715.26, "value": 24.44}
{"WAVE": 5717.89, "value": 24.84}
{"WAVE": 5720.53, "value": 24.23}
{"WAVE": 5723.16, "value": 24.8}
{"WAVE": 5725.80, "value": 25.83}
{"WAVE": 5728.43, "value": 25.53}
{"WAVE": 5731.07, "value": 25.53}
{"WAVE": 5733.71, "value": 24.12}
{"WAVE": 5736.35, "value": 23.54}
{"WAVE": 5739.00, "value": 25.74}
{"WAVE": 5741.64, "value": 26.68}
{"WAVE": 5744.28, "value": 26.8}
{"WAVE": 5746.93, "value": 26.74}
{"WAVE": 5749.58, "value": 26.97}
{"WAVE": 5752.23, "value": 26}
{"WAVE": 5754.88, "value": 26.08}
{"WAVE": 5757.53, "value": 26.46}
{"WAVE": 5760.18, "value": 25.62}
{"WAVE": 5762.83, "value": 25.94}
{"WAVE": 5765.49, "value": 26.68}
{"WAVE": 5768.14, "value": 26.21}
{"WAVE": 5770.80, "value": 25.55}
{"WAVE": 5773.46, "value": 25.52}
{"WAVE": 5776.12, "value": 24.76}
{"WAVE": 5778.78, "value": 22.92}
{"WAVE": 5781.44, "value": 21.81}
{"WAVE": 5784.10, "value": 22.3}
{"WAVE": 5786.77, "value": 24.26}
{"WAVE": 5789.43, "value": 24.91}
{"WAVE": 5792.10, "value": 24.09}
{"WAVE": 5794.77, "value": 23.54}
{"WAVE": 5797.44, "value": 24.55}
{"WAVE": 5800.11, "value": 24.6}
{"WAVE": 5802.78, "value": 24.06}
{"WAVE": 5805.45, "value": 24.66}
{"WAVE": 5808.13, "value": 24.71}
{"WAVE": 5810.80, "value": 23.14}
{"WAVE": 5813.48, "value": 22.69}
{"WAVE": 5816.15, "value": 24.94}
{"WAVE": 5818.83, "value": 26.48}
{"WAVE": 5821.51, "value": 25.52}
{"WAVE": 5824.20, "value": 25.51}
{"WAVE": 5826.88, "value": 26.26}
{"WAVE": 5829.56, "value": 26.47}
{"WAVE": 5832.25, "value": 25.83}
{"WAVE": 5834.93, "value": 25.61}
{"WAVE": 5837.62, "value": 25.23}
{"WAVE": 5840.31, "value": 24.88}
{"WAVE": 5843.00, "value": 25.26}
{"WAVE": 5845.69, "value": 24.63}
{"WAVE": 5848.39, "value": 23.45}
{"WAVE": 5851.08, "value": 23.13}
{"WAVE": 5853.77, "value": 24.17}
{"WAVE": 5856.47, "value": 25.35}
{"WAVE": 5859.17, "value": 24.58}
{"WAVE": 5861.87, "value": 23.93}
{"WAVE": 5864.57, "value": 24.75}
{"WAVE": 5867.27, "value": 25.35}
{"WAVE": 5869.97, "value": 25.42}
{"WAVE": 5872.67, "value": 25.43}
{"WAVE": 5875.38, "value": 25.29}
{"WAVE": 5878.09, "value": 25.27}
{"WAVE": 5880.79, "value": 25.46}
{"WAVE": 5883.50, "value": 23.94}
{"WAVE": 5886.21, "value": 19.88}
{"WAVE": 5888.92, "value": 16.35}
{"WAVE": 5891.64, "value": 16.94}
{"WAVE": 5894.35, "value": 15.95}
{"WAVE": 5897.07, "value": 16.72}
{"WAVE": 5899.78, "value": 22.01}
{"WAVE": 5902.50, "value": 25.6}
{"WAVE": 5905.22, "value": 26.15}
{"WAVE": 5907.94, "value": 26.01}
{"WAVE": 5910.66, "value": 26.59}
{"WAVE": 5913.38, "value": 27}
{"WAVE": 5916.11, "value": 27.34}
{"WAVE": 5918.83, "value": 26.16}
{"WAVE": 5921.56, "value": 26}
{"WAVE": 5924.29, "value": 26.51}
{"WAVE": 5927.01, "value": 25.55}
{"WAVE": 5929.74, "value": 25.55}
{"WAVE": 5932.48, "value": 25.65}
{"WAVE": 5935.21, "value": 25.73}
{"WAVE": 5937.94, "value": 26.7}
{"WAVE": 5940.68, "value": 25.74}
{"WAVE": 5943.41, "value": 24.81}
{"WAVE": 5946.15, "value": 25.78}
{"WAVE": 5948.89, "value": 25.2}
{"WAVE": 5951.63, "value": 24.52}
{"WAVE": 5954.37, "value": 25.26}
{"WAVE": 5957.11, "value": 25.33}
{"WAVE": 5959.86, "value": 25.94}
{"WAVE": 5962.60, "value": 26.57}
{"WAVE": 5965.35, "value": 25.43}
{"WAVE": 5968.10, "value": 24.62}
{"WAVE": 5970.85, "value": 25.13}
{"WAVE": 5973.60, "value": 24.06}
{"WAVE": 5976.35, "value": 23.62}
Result 4.6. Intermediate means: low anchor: 25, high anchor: 25.8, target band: 21.7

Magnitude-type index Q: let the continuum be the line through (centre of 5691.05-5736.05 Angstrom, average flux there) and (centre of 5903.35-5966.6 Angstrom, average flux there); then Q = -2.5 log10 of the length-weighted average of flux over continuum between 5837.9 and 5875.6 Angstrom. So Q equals 0.02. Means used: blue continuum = 23.9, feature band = 24.7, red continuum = 25.9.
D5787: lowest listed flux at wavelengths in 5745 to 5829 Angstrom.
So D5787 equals 21.81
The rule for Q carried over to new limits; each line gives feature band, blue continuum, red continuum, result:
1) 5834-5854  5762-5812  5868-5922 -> -0.03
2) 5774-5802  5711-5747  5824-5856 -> 0.05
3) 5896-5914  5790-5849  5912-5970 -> 0.05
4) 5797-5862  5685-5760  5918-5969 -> 0.01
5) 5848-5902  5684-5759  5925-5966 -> 0.12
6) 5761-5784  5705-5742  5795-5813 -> -0.02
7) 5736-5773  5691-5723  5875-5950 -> -0.11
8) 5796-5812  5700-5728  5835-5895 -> -0.03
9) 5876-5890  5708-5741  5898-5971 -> 0.13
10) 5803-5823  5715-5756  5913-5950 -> 0.05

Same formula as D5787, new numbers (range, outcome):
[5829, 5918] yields 15.95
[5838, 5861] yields 23.13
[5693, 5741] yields 21.39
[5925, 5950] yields 24.81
